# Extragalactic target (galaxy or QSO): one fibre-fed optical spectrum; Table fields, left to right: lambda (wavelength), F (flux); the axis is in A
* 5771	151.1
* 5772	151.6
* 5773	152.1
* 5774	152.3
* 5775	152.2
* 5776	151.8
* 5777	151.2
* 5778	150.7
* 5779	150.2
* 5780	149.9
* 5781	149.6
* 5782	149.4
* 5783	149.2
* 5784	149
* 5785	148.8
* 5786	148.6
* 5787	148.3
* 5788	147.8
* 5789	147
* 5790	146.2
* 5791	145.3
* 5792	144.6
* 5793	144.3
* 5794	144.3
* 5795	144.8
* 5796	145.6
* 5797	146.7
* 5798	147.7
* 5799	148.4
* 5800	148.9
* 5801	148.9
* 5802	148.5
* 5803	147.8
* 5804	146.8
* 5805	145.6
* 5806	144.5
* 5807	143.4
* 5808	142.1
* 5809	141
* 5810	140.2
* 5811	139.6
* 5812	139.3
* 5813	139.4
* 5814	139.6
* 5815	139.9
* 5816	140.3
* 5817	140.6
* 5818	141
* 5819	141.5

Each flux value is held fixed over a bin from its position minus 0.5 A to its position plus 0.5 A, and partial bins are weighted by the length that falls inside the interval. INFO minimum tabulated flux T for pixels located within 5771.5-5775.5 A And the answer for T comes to 151.6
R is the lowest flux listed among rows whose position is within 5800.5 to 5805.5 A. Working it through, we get 145.6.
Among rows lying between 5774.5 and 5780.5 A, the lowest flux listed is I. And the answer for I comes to 149.9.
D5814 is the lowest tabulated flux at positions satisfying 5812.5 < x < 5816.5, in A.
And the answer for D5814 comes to 139.4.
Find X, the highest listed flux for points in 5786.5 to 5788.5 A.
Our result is 148.3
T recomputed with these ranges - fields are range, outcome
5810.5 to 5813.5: 139.3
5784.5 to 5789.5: 147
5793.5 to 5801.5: 144.3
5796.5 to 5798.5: 146.7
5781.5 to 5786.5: 148.6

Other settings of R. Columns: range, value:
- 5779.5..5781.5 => 149.6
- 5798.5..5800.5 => 148.4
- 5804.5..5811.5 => 139.6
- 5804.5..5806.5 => 144.5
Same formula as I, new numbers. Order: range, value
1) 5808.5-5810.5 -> 140.2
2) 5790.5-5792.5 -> 144.6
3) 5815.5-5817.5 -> 140.3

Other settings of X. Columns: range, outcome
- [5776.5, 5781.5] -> 151.2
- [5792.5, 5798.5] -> 147.7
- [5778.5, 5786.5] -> 150.2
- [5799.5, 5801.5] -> 148.9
